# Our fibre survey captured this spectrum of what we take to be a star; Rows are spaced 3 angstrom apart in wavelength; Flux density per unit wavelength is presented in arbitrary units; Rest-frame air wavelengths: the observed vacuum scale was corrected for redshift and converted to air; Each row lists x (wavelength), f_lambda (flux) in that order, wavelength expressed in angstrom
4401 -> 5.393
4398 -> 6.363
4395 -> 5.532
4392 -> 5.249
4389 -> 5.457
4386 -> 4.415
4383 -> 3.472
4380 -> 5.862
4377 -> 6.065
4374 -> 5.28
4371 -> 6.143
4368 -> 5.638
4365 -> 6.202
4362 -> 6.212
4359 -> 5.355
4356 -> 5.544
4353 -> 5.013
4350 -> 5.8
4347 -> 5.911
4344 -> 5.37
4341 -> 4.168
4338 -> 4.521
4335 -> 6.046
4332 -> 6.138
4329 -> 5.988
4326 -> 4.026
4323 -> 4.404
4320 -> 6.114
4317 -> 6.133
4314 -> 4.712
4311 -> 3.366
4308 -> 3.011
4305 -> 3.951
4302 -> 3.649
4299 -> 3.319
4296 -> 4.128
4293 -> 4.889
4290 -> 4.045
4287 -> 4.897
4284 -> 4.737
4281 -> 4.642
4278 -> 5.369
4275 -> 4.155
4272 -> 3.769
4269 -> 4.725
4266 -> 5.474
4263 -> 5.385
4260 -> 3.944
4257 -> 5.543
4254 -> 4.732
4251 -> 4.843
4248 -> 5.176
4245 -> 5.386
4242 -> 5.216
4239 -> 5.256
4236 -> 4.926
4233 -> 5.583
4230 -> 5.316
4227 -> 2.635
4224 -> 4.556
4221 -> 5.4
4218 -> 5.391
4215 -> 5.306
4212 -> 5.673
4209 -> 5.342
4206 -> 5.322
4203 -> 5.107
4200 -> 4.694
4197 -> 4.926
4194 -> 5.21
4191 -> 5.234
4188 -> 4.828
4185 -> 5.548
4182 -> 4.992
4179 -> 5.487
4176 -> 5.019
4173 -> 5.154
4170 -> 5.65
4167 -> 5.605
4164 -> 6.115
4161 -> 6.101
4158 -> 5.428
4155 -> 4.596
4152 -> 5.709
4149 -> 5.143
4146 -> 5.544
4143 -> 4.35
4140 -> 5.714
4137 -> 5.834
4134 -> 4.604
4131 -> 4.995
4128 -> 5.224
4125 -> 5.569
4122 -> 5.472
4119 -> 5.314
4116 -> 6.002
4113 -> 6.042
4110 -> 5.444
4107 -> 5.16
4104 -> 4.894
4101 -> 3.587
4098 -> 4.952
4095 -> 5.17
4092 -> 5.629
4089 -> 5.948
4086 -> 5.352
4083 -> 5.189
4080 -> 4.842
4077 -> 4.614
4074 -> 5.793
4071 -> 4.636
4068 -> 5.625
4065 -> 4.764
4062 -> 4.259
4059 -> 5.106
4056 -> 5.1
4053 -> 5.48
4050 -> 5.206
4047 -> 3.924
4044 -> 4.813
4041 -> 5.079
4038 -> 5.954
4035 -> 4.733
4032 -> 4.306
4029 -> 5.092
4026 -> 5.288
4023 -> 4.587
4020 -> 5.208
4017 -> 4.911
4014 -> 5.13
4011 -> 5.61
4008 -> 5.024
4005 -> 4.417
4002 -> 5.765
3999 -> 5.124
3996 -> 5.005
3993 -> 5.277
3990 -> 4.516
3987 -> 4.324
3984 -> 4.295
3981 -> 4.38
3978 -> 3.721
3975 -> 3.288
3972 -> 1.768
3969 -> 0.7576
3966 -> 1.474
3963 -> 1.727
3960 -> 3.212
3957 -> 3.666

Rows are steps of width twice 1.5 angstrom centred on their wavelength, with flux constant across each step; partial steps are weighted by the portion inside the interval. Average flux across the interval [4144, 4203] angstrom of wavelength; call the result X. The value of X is 5.3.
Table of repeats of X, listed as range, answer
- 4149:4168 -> 5.56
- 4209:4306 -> 4.76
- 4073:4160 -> 5.25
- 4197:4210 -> 5.09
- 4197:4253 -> 5.06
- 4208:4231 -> 4.94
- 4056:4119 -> 5.15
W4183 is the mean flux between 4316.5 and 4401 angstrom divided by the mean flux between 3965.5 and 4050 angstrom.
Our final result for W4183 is 1.2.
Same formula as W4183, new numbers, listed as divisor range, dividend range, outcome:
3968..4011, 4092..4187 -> 1.26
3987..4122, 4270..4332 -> 0.89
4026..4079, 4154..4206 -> 1.06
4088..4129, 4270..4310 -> 0.79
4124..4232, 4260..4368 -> 0.94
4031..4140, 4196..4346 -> 0.94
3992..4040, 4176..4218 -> 1.02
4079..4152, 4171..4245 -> 0.97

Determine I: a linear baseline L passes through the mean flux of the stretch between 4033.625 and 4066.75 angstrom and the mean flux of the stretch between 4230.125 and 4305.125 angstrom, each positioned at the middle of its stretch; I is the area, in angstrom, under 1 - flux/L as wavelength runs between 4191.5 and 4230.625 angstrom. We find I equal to -1.6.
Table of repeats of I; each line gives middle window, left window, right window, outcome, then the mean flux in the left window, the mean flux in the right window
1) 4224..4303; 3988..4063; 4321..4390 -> 8.5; 5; 5.35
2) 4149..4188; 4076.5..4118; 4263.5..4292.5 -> -3.2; 5.22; 4.68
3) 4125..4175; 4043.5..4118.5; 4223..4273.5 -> -3.6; 5.11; 4.85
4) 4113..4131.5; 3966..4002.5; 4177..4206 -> -3.2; 3.87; 5.12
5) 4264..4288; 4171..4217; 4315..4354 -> 2.5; 5.2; 5.35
